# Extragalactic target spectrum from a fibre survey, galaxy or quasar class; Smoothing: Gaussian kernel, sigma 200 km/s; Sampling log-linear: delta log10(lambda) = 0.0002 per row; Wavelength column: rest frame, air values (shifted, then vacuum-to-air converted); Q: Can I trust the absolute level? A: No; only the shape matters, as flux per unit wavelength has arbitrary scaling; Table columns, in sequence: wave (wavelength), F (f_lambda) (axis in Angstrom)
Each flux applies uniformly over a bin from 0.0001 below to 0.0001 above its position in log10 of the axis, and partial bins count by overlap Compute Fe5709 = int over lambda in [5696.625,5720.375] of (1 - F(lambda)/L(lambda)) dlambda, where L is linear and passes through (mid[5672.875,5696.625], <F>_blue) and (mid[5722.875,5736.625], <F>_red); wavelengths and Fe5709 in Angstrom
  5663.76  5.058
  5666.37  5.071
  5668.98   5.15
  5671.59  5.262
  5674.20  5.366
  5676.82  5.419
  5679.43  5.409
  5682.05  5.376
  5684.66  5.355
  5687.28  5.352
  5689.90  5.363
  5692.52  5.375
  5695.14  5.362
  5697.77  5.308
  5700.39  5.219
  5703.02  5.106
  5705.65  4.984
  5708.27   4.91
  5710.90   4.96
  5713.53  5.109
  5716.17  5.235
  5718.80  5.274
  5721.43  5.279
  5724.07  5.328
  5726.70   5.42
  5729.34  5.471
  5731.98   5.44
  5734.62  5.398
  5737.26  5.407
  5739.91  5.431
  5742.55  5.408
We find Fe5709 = 1.20 Angstrom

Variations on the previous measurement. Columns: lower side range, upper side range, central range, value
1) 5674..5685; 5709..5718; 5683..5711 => 0.1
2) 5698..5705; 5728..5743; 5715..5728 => 0.0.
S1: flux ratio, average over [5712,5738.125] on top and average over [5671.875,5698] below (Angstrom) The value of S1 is 0.99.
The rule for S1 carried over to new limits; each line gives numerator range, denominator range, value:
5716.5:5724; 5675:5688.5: 0.98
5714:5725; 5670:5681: 0.98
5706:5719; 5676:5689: 0.94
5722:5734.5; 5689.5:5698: 1.01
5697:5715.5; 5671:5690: 0.95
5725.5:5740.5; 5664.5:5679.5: 1.03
